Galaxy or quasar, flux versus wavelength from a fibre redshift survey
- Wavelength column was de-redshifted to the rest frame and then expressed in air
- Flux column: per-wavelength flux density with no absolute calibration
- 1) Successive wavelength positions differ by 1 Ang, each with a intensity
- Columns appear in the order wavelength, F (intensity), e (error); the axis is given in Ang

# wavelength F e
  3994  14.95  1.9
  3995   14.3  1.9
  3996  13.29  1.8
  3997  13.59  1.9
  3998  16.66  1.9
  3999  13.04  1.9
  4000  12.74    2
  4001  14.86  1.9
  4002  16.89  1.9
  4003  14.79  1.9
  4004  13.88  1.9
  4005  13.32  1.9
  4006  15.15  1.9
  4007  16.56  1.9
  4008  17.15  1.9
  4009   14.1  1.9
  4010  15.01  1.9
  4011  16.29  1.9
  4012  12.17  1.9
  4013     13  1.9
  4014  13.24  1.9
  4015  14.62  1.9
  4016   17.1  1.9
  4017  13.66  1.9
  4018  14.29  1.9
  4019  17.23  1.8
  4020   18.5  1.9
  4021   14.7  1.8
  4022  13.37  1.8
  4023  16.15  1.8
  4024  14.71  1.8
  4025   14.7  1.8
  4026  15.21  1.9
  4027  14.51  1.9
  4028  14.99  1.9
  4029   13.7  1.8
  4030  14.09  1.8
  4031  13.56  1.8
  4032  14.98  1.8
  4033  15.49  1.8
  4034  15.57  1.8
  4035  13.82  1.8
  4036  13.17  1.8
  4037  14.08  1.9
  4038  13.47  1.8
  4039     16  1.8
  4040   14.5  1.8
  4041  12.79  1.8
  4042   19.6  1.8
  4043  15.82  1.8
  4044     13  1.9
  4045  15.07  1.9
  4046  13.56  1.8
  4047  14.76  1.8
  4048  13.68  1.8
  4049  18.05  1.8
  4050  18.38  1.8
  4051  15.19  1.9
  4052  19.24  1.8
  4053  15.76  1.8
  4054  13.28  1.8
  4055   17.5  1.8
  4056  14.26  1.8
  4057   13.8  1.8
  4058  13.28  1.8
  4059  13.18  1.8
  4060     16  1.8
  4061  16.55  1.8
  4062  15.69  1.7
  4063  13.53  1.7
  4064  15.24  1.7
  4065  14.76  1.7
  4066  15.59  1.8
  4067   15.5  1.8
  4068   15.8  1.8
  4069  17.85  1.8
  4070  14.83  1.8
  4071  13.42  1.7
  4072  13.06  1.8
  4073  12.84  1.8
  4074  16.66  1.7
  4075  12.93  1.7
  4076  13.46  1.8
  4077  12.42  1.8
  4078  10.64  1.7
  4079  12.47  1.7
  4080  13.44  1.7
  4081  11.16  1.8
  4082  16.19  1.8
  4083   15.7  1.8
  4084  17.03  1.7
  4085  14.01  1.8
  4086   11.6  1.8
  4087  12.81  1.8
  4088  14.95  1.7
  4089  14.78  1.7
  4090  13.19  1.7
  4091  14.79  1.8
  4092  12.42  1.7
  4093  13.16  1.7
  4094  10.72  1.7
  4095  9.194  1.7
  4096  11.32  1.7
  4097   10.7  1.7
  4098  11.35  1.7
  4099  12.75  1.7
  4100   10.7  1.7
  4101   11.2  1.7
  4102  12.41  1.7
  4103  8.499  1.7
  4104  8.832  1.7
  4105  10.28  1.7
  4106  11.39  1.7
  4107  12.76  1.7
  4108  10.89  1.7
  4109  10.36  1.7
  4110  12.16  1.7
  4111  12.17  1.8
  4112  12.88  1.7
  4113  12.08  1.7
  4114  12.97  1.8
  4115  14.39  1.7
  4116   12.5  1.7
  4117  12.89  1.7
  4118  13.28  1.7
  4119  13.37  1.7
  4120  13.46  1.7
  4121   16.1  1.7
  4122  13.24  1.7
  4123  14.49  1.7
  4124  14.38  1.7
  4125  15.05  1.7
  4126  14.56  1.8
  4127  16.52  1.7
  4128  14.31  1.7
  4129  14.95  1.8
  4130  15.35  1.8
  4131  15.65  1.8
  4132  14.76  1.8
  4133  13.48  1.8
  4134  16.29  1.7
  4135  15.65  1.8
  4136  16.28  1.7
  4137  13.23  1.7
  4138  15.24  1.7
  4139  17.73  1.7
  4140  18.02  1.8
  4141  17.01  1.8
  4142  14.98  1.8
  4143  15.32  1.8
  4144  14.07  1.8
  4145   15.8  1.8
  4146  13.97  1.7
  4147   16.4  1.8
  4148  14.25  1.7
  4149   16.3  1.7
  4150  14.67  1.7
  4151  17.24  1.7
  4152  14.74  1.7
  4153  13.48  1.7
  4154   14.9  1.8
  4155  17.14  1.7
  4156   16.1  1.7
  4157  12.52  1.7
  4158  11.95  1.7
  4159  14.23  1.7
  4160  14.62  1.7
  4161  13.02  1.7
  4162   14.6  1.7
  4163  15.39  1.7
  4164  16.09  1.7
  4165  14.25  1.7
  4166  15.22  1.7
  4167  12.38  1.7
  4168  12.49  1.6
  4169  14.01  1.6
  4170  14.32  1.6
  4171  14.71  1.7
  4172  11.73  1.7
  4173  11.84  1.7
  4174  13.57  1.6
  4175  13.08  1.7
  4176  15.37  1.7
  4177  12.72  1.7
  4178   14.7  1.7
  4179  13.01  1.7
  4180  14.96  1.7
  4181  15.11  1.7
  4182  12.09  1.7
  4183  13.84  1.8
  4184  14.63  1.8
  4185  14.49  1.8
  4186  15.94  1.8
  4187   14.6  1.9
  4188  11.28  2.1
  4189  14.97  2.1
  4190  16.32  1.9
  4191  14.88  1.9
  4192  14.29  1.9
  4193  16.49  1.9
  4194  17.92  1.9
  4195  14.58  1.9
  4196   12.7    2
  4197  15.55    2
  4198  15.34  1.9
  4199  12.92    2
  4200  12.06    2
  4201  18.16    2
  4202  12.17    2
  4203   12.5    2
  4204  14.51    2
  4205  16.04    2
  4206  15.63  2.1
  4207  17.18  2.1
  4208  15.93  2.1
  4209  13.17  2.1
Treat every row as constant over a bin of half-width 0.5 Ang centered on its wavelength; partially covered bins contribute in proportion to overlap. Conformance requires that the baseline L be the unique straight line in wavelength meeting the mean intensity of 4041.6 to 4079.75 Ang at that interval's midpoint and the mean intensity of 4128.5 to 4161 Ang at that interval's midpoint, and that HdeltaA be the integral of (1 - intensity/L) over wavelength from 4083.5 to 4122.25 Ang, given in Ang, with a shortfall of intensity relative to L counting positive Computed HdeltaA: 6.8 Ang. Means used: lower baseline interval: 14.9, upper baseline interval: 15.2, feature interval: 12.4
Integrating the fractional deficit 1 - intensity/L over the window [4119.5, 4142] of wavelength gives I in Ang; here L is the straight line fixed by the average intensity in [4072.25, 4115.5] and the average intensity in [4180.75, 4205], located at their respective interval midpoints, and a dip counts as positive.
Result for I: -3.4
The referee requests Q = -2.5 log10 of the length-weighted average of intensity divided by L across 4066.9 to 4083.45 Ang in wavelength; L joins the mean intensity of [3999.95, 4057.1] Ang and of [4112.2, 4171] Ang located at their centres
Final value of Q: 0.07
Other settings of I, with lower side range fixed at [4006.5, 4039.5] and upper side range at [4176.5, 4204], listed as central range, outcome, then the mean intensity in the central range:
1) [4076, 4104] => 4.1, 12.5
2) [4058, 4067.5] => -0.2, 15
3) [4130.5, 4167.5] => -1.4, 15.1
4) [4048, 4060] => -0.7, 15.6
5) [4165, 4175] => 0.7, 13.4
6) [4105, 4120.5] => 2.3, 12.4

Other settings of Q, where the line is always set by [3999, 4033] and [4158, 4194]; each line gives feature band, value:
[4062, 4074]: -0.021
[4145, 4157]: -0.074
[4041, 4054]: -0.078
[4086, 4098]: 0.165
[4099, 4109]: 0.312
